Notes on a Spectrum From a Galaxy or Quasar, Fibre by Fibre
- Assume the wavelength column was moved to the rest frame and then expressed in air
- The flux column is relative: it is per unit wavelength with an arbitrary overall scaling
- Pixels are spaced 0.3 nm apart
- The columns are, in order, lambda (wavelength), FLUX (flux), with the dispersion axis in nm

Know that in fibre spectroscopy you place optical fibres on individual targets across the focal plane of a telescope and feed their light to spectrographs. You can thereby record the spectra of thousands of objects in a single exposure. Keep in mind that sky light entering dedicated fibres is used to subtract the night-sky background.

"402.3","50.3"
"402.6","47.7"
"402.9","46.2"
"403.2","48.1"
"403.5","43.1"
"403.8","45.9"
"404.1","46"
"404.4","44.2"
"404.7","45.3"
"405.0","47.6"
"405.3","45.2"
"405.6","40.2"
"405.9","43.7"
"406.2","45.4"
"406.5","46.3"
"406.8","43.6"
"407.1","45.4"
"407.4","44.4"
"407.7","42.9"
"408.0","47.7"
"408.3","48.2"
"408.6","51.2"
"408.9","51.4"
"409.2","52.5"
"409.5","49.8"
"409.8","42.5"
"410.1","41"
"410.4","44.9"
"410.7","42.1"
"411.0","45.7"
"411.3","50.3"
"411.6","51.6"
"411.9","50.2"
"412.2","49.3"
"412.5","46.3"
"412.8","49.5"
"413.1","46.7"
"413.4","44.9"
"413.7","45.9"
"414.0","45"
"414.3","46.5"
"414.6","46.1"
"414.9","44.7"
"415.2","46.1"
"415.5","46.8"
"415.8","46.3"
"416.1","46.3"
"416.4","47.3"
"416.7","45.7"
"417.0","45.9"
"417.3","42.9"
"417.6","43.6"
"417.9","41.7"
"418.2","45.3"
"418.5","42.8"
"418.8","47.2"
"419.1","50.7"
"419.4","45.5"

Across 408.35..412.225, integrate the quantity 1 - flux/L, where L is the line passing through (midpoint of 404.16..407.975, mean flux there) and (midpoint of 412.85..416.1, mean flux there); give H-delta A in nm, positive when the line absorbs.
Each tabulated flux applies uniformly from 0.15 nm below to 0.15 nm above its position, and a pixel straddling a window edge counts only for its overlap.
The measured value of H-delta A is -0.21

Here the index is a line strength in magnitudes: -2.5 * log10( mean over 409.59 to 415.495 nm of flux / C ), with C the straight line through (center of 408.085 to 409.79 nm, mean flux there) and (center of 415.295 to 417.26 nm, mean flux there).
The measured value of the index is 0.04 mag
